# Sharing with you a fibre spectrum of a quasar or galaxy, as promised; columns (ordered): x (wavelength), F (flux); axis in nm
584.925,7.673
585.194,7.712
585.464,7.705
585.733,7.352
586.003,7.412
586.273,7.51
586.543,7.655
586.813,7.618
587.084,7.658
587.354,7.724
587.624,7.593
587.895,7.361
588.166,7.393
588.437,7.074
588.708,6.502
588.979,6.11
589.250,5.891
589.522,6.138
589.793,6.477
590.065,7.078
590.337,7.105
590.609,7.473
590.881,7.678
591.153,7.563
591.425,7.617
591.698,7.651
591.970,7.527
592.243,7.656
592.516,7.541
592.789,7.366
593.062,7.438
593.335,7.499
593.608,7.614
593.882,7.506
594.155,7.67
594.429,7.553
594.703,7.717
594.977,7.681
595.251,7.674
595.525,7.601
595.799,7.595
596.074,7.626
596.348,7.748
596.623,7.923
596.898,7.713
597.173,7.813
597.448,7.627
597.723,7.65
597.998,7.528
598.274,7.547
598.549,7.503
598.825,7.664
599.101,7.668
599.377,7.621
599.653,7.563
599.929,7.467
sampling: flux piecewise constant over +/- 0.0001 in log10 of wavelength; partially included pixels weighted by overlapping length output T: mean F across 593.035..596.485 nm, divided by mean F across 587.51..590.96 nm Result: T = 1.10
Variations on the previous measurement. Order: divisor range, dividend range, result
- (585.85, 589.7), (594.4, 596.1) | 1.07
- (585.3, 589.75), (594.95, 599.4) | 1.07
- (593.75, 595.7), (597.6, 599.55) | 1.00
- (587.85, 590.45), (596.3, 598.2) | 1.15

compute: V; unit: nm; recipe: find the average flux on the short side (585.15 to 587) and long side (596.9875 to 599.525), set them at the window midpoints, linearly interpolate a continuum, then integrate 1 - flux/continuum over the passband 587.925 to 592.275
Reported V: 0.30 nm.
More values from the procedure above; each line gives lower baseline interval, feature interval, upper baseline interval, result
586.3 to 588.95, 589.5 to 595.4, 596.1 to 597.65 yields 0.09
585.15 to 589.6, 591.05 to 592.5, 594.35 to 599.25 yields -0.04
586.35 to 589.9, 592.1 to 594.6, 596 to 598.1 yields -0.04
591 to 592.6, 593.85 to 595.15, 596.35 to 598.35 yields 0.00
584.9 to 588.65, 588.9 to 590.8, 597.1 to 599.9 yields 0.22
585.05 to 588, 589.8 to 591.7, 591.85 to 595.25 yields 0.05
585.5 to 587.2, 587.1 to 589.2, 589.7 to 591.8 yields 0.10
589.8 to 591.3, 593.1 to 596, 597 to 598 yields -0.03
